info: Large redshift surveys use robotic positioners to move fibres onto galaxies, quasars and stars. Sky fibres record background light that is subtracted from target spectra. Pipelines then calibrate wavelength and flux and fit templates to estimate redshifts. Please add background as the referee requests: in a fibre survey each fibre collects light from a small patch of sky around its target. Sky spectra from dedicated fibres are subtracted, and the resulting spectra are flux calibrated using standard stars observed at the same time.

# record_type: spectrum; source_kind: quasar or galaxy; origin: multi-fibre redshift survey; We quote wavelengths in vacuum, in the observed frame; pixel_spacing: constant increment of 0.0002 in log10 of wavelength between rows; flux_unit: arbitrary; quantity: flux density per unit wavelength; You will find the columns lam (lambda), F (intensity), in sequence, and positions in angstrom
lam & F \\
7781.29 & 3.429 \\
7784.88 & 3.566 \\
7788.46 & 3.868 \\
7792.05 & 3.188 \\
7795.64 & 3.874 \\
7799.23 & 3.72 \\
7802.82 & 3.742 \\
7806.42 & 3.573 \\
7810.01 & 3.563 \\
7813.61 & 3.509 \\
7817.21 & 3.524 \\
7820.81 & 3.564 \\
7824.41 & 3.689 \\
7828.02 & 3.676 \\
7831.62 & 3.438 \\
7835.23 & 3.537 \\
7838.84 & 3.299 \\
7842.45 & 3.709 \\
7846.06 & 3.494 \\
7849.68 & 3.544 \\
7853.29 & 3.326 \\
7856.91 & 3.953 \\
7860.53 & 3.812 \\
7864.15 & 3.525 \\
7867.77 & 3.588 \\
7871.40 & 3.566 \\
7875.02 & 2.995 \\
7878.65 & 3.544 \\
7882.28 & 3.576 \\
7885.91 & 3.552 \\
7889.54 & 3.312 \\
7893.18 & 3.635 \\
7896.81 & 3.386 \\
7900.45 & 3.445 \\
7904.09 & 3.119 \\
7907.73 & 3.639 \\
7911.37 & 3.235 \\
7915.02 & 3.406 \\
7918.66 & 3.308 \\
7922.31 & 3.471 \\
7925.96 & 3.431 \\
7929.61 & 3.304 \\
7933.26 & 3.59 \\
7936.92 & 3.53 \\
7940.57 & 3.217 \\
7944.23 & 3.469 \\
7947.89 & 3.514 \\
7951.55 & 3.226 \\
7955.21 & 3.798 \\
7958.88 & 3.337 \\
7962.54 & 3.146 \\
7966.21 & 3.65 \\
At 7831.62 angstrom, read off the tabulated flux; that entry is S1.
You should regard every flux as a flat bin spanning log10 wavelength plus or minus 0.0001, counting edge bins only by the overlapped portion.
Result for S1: 3.438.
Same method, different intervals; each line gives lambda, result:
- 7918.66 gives 3.308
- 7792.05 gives 3.188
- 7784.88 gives 3.566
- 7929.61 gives 3.304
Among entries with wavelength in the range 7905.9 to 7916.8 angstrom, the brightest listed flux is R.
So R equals 3.639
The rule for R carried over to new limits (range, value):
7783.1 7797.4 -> 3.874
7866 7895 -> 3.635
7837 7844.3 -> 3.709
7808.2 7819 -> 3.563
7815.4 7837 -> 3.689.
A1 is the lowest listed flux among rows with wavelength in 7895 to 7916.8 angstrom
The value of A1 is 3.119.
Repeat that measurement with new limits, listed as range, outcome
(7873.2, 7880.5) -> 2.995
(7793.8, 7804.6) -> 3.72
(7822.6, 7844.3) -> 3.299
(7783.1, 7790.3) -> 3.566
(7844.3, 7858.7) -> 3.326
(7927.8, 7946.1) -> 3.217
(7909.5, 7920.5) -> 3.235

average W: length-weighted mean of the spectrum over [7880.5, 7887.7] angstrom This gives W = 3.56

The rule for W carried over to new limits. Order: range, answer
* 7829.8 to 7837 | 3.49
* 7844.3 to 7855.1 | 3.45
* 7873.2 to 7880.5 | 3.27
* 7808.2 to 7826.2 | 3.57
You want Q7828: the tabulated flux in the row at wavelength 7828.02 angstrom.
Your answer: 3.676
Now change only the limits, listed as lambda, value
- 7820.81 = 3.564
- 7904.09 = 3.119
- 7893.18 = 3.635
